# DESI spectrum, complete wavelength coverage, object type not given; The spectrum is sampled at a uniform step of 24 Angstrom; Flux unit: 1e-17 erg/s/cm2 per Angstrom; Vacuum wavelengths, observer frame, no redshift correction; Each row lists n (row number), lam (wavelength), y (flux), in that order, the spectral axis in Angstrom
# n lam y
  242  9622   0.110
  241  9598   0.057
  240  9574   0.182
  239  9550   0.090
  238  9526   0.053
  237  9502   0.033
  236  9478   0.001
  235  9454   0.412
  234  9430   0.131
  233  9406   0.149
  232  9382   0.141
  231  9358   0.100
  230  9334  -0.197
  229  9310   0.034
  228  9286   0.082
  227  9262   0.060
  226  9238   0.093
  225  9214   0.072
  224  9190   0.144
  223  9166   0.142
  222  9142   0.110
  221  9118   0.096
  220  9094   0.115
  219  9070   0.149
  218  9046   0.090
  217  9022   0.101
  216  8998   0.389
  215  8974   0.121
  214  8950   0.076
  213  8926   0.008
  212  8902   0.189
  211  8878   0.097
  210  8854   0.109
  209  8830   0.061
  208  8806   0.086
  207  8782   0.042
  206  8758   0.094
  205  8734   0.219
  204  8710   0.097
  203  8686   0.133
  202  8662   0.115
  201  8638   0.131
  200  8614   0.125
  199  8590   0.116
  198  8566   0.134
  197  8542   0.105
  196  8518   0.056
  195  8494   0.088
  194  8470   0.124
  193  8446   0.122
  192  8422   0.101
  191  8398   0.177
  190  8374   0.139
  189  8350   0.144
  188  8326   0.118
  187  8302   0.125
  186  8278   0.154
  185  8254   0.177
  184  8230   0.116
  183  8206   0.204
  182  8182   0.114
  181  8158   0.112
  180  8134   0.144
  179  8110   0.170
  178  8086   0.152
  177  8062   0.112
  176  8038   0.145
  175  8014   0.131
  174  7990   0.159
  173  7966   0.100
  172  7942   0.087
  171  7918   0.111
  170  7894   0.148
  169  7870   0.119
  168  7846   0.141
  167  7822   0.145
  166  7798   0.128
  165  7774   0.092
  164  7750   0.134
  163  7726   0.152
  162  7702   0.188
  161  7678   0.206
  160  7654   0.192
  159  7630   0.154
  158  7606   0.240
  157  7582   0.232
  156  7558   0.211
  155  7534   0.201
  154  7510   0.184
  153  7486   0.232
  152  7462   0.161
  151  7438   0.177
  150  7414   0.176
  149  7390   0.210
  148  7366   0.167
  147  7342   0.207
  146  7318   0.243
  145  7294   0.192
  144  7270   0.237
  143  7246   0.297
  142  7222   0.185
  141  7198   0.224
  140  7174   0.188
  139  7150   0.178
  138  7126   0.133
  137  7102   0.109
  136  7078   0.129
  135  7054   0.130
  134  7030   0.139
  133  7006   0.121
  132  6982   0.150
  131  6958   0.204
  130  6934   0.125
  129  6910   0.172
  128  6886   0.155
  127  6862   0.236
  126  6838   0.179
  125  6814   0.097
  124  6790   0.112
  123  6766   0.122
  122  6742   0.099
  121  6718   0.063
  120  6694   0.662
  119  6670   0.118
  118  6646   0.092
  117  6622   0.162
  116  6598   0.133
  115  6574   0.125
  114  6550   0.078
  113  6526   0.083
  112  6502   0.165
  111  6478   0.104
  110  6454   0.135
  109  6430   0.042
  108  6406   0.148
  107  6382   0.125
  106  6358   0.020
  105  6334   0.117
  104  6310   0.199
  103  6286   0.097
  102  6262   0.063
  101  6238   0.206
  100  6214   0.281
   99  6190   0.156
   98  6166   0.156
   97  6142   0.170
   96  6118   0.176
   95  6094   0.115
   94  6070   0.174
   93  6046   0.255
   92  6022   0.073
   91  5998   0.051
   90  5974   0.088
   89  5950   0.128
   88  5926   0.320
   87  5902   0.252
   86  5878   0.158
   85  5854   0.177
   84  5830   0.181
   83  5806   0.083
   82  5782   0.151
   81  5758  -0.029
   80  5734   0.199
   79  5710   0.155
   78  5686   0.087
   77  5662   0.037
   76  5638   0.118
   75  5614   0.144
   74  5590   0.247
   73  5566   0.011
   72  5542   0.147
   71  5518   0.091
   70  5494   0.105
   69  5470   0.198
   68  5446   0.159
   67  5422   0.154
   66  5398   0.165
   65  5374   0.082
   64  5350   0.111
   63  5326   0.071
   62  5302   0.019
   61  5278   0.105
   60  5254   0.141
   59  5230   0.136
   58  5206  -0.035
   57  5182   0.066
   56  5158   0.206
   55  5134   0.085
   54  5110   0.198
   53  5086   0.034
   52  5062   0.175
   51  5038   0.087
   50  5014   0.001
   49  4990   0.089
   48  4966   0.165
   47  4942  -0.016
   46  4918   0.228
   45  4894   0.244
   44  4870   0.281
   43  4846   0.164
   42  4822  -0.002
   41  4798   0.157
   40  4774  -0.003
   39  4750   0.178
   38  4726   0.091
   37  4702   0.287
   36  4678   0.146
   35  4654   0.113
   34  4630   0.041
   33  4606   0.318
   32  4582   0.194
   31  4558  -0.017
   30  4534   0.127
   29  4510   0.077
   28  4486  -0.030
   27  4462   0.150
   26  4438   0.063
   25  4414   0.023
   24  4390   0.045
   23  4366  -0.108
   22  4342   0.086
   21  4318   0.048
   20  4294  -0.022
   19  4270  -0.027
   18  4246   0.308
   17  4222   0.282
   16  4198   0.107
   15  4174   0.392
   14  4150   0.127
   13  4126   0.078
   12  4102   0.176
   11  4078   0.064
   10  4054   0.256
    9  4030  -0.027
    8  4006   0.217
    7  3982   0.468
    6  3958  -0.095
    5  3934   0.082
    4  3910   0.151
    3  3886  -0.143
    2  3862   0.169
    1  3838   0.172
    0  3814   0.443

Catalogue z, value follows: 0.79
